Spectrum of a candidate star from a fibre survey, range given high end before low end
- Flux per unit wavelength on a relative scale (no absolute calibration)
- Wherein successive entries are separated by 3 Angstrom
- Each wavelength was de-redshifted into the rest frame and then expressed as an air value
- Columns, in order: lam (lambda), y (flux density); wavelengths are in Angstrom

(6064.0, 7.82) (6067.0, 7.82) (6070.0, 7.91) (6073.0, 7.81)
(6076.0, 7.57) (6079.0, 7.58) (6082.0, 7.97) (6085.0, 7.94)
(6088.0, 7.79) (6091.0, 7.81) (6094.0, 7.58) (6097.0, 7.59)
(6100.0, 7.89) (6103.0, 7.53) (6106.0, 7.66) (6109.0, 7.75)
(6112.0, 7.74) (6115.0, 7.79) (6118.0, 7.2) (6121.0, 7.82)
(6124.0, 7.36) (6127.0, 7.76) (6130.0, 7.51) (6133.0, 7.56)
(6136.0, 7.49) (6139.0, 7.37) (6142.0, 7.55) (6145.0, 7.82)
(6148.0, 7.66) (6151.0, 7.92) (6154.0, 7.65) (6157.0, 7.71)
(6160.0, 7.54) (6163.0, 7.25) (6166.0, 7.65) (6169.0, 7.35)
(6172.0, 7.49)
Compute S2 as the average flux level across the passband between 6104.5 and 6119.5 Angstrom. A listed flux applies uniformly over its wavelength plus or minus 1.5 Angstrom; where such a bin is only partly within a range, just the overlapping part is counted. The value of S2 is 7.63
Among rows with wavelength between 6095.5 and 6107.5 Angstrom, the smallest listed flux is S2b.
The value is 7.53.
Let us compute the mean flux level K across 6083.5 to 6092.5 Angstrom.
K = 7.85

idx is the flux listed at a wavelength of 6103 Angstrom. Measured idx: 7.53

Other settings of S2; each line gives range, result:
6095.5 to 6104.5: 7.67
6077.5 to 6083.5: 7.78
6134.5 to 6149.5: 7.58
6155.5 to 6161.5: 7.62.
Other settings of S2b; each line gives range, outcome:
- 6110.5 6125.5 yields 7.2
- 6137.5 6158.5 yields 7.37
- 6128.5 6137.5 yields 7.49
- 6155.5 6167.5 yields 7.25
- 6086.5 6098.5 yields 7.58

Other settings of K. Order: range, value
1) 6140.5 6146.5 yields 7.68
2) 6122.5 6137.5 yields 7.54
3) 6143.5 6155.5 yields 7.76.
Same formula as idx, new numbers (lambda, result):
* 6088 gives 7.79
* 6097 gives 7.59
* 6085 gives 7.94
